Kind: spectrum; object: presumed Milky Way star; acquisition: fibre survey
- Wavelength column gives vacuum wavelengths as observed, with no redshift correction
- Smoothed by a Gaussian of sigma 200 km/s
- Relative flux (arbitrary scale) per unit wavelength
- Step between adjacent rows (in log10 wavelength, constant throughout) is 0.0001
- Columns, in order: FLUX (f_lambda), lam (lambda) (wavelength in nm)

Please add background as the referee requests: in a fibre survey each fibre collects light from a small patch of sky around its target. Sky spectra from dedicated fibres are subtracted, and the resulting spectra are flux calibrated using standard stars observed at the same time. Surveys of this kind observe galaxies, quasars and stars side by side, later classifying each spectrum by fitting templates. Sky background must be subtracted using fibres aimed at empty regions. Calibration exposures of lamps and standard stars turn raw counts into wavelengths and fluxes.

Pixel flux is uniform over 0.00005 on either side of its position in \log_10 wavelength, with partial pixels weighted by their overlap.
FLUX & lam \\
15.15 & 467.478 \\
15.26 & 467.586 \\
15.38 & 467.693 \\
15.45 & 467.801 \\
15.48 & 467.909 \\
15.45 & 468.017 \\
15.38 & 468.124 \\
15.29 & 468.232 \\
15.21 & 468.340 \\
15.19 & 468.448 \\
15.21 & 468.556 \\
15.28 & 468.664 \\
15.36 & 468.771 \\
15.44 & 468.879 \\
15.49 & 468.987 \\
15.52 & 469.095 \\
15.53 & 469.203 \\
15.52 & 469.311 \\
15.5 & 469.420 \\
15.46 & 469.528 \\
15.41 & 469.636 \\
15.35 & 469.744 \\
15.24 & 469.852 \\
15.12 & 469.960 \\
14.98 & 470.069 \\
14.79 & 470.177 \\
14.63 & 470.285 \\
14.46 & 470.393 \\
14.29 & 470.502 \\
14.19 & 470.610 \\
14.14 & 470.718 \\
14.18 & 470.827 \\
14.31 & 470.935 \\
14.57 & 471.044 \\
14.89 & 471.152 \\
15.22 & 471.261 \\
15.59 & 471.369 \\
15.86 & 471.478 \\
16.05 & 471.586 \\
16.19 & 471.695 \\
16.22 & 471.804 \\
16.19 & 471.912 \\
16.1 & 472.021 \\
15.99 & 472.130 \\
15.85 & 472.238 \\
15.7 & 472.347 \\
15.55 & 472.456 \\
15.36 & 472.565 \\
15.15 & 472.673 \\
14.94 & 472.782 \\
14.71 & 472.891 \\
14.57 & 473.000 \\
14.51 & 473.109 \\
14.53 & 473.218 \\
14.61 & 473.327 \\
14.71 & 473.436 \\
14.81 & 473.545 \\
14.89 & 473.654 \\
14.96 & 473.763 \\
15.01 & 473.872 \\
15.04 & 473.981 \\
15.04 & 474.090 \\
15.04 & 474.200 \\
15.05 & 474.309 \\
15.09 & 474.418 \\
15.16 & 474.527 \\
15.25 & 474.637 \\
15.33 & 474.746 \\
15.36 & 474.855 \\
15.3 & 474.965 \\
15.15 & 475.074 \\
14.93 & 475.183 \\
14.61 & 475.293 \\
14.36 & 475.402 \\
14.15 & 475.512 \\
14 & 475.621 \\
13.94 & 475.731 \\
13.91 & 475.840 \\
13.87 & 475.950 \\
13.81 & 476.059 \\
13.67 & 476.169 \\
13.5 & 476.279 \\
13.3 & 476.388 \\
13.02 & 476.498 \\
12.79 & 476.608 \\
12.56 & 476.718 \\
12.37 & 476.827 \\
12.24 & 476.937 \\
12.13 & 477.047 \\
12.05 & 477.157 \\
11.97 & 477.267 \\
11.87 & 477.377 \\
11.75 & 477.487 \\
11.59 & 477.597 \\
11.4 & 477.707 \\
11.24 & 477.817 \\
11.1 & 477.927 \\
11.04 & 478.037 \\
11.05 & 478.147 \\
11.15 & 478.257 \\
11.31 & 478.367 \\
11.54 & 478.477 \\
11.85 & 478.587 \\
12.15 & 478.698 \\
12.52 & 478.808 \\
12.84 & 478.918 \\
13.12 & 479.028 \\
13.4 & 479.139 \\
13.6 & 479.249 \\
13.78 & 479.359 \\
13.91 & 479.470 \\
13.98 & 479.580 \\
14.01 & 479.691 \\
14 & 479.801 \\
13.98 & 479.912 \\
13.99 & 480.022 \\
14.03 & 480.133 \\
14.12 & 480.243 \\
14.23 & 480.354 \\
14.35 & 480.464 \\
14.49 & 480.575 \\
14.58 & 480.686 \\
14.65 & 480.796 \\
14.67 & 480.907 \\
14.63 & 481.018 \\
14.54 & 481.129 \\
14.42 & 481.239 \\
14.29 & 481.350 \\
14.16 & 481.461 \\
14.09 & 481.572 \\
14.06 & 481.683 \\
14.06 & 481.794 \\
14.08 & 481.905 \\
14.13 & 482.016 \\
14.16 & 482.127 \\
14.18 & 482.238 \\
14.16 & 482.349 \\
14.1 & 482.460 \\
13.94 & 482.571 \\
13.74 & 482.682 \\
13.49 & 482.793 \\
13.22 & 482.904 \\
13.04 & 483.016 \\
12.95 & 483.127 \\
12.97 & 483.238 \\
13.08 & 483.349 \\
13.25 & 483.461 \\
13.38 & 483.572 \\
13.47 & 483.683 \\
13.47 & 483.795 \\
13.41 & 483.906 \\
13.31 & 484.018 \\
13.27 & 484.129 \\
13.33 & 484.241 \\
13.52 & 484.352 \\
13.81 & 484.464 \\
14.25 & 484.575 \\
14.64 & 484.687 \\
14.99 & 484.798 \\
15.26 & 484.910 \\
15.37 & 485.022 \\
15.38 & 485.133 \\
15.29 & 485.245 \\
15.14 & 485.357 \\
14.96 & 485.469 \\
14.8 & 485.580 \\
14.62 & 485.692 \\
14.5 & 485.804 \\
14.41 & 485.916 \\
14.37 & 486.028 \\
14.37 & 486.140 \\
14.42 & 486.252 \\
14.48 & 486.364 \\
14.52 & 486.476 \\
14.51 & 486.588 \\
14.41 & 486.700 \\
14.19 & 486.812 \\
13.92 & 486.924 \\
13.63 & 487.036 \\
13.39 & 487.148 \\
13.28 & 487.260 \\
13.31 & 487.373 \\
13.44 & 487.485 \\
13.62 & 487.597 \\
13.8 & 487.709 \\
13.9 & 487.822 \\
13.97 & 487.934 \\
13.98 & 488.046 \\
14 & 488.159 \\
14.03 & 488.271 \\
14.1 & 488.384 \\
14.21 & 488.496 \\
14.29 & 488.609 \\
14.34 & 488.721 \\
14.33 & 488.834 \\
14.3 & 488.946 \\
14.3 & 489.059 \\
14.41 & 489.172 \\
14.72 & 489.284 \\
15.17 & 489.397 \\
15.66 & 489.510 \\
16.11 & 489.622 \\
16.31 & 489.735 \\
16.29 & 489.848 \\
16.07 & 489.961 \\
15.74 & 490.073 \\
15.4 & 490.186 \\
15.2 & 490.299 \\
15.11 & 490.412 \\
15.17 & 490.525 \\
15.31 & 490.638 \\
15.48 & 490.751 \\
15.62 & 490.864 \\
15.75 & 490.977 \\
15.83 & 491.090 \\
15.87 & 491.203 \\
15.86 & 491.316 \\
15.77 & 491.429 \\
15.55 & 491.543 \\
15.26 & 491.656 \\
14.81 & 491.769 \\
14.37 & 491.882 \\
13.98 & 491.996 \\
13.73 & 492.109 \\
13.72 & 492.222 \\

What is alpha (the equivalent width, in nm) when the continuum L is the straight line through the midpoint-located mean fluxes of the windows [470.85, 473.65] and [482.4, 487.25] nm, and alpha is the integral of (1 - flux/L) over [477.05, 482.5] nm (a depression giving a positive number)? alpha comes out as 0.47 nm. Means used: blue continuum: 15.3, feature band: 13.3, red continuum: 14.1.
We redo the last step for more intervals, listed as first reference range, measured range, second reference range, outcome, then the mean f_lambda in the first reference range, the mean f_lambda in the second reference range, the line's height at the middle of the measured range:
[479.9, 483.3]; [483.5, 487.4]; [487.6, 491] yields 0.067 nm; 14.1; 14.9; 14.5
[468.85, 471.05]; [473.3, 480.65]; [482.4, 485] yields 0.402 nm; 15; 13.7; 14.3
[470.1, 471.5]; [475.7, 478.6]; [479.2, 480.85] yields 0.408 nm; 14.7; 14.1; 14.3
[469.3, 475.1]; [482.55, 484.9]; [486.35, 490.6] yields 0.179 nm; 15.1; 14.5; 14.7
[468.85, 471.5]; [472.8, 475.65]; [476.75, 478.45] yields -0.369 nm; 15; 11.6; 13.2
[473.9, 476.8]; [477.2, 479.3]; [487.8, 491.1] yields 0.371 nm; 14.3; 15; 14.5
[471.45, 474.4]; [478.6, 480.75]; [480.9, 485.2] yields 0.102 nm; 15.3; 14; 14.4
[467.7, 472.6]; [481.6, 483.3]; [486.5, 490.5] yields 0.116 nm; 15.3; 14.5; 14.8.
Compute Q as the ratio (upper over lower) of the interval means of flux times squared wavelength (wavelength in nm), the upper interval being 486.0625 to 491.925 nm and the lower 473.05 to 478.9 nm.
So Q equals 1.2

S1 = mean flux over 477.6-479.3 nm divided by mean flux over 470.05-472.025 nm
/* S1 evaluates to 0.79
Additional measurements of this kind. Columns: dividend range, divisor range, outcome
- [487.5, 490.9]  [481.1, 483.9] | 1.08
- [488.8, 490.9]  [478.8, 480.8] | 1.10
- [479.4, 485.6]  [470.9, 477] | 0.96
